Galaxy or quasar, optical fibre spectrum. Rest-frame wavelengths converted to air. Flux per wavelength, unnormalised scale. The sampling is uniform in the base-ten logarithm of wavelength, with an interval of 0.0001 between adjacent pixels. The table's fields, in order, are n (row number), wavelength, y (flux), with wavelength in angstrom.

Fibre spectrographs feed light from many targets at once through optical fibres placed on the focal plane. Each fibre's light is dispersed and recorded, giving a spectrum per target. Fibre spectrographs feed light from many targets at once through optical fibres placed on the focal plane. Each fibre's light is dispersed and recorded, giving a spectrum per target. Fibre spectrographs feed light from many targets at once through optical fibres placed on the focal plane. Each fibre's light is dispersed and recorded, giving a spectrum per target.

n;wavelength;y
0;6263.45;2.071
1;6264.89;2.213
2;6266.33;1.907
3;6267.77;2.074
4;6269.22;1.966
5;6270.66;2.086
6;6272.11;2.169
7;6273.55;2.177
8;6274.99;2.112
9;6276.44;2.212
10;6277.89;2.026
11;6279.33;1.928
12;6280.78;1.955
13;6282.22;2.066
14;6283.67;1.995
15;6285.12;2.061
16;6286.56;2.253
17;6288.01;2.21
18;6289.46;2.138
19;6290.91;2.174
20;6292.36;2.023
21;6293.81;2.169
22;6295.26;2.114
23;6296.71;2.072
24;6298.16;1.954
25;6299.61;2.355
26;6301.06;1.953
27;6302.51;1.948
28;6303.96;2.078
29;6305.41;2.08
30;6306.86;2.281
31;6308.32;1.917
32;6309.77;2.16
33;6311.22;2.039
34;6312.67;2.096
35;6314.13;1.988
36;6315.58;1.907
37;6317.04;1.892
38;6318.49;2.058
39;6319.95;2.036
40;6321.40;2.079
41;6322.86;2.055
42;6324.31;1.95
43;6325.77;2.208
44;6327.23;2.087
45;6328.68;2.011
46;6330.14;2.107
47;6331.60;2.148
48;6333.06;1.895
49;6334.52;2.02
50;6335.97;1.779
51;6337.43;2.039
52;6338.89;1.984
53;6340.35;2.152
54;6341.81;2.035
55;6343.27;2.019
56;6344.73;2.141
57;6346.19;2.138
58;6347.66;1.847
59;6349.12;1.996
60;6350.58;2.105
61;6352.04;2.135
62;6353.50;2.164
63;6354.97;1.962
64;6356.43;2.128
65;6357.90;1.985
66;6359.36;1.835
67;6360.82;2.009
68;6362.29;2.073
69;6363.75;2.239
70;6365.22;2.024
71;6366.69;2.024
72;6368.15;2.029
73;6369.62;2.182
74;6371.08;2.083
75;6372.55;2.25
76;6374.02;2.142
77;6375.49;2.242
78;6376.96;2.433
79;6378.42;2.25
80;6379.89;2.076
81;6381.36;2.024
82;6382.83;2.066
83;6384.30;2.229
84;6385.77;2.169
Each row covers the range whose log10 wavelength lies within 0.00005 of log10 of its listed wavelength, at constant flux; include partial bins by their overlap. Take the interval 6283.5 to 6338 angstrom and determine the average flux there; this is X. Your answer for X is 2.06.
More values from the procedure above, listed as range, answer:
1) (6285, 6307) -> 2.11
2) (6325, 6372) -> 2.05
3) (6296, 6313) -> 2.08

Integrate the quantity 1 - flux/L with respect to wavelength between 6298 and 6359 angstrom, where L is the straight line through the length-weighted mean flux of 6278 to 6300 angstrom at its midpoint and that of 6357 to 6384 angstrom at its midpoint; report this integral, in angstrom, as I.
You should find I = 1.6 angstrom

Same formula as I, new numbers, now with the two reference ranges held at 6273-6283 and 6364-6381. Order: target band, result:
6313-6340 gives 1.2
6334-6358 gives 1.0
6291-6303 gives 0.0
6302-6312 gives 0.1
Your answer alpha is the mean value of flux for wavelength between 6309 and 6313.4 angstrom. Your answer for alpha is 2.1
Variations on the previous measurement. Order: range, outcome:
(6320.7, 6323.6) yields 2.07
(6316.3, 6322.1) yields 2.02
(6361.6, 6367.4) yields 2.09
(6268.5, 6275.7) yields 2.1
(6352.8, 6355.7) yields 2.06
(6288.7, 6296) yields 2.12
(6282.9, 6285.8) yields 2.02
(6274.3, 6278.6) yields 2.11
